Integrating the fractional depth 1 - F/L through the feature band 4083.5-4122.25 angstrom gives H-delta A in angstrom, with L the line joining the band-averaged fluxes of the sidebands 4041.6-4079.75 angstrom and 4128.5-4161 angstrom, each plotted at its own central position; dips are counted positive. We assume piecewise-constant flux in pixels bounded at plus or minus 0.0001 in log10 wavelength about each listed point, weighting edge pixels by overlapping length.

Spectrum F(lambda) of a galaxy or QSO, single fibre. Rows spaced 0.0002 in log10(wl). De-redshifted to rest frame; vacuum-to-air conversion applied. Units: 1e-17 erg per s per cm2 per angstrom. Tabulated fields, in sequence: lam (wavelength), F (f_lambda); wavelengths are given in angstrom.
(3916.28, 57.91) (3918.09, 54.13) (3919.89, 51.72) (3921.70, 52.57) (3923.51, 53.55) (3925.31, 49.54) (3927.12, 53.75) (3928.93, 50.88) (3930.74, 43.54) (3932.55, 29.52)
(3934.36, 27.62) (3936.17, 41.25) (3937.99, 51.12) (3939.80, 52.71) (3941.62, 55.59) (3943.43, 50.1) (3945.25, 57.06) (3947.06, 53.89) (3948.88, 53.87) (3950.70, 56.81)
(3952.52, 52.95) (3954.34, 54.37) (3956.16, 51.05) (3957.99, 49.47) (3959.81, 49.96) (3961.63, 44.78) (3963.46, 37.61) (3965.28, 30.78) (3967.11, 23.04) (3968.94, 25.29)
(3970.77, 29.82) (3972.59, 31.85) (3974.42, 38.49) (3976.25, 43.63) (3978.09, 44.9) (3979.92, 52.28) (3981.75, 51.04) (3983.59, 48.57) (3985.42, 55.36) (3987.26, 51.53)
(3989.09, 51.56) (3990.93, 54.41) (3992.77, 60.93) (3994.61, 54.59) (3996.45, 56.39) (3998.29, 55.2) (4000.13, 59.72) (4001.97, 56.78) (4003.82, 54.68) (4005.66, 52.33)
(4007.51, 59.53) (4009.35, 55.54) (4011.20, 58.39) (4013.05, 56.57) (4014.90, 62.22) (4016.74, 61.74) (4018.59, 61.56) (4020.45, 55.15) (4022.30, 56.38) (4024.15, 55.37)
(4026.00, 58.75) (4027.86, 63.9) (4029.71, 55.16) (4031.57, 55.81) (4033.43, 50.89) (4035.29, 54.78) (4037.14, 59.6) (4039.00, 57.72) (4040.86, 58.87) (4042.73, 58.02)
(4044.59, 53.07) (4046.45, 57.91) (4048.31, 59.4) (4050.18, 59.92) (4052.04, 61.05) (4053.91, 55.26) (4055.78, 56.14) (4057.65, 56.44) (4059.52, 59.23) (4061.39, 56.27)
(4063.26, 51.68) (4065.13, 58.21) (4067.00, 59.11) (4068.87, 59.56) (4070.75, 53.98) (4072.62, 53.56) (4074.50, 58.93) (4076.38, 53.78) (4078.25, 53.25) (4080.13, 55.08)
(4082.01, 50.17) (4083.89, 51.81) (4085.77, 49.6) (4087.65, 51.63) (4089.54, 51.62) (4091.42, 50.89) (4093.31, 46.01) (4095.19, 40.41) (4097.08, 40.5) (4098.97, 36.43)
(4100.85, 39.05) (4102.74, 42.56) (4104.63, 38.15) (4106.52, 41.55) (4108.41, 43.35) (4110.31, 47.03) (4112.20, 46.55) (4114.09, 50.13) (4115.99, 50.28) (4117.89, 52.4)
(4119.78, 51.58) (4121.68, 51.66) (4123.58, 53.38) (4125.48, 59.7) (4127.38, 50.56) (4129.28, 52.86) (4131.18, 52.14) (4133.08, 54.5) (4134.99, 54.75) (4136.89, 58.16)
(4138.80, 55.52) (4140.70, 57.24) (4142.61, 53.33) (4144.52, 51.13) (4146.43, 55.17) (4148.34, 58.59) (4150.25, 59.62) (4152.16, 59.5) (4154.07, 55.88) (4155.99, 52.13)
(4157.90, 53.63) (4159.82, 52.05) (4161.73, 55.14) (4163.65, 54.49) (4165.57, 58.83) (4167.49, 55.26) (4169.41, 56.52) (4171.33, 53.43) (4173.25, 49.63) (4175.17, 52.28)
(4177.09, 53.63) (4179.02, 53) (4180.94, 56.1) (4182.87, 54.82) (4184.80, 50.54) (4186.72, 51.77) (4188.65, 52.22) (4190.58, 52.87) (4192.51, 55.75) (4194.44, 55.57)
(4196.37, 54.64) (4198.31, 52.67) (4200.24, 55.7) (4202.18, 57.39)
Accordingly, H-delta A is 6.7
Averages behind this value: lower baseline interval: 56.7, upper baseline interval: 55.1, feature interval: 46.2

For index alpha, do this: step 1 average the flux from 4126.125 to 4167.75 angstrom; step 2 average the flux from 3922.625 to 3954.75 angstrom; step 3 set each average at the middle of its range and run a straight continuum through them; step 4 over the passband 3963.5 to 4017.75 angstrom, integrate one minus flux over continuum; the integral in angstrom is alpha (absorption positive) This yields 1.5 angstrom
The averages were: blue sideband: 49.3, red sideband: 55.1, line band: 49.4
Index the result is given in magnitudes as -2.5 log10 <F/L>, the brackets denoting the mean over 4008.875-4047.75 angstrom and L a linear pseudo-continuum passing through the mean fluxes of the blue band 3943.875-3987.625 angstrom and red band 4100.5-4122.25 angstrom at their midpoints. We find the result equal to -0.25 mag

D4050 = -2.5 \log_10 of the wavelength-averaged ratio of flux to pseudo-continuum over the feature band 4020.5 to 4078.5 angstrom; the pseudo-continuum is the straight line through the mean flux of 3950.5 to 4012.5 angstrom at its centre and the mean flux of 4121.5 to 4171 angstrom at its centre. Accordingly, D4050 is -0.112 mag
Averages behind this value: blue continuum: 48.6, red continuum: 55.1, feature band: 56.9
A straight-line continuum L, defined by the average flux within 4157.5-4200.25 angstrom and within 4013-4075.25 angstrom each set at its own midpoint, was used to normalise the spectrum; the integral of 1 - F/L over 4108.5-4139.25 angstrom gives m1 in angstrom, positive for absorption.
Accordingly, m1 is 1.69 angstrom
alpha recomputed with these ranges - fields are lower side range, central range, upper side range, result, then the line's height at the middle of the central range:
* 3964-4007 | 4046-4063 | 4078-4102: -3.8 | 47.2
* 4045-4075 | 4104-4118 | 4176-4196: 2.4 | 55.8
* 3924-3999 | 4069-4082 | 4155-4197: -1.1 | 50.6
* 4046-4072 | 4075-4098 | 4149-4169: 2.9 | 56.9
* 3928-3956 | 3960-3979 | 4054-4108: 5.2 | 49.2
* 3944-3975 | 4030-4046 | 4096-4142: -3.3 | 46.4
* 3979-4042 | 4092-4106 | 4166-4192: 3.6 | 54.8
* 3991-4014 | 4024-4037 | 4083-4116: -0.8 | 53.3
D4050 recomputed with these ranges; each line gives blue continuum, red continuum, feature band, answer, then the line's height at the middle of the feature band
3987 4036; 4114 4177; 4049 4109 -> 0.09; 55.5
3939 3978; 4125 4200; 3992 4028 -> -0.21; 47.3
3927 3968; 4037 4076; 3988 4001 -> -0.10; 51.1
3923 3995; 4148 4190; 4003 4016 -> -0.18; 48.5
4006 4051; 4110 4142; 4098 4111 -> 0.30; 54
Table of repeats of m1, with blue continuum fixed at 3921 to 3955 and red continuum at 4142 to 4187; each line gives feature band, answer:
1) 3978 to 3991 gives -0.2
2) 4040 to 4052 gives -1.4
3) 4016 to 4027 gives -1.5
